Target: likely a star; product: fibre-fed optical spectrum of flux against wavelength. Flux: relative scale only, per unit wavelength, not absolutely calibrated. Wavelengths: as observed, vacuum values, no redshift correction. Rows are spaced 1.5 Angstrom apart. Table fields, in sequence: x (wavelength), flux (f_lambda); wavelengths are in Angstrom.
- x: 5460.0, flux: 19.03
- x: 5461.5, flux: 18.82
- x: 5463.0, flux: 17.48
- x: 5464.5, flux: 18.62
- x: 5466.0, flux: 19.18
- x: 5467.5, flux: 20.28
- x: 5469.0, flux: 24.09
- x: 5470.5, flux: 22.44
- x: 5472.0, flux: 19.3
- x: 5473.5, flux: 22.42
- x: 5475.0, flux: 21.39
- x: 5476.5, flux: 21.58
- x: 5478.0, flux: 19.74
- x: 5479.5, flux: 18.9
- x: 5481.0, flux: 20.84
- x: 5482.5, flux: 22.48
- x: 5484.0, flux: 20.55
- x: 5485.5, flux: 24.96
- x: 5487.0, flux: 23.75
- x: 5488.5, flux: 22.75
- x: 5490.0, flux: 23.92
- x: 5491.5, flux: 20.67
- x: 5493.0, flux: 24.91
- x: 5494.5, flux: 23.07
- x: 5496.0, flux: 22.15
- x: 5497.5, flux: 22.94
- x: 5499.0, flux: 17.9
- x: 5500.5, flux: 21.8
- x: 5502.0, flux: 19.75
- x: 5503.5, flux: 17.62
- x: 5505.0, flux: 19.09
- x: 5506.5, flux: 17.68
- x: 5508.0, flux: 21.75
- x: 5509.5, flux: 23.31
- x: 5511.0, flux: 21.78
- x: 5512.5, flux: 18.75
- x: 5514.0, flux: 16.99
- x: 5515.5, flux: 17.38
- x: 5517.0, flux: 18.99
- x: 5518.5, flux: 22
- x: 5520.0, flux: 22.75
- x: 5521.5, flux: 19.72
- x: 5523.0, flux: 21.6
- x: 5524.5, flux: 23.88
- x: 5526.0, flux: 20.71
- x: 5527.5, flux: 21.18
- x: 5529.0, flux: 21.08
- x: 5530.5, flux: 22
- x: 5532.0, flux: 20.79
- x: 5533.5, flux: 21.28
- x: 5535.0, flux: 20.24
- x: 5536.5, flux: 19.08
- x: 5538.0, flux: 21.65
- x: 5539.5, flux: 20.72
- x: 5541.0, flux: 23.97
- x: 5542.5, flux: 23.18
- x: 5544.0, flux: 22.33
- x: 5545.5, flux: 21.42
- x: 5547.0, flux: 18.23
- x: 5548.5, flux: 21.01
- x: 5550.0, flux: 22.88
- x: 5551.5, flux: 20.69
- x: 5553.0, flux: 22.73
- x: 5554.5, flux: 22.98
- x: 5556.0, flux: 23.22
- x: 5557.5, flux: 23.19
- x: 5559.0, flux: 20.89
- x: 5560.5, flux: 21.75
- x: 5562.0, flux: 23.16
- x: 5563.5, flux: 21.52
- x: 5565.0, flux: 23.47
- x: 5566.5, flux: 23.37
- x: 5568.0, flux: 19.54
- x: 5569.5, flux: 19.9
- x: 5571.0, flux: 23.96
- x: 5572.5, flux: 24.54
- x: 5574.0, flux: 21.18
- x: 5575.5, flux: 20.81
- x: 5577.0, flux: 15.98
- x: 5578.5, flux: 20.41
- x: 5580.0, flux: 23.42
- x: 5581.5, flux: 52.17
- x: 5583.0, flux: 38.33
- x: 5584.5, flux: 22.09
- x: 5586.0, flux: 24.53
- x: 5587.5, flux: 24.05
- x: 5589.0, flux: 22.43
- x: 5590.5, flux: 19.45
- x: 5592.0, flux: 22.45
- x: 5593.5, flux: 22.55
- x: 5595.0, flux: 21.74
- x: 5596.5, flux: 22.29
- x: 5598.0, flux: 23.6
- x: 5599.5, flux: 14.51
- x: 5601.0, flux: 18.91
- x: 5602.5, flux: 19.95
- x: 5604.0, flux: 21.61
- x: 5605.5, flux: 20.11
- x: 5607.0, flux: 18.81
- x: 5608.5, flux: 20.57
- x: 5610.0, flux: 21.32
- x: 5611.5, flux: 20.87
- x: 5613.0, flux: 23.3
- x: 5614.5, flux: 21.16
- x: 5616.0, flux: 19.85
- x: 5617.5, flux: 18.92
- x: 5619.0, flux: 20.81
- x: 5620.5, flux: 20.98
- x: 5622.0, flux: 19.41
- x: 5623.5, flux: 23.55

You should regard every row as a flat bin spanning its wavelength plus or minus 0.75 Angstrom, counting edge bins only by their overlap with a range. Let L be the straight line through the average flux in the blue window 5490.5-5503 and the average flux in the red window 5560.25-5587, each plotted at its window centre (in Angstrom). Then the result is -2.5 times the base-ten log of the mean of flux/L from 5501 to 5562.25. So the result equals 0.09 mag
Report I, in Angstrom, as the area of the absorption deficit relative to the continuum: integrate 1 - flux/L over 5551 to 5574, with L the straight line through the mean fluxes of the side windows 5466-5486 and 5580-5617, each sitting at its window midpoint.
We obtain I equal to 0.3 Angstrom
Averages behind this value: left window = 21.3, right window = 23.2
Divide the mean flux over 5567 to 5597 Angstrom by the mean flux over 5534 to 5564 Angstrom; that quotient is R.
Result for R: 1.11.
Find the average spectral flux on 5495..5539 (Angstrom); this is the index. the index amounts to 20.6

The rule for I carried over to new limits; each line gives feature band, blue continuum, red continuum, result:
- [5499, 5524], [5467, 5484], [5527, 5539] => 1.17 Angstrom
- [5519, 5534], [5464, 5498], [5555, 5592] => 0.85 Angstrom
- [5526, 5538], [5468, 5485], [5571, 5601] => 0.93 Angstrom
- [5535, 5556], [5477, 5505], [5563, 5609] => 0.64 Angstrom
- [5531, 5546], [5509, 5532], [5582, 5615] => -0.25 Angstrom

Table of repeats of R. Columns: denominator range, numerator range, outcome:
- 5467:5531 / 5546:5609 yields 1.07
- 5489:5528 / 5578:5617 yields 1.11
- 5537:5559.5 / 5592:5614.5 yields 0.95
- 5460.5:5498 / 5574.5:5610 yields 1.07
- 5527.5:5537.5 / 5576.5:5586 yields 1.38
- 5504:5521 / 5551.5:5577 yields 1.10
